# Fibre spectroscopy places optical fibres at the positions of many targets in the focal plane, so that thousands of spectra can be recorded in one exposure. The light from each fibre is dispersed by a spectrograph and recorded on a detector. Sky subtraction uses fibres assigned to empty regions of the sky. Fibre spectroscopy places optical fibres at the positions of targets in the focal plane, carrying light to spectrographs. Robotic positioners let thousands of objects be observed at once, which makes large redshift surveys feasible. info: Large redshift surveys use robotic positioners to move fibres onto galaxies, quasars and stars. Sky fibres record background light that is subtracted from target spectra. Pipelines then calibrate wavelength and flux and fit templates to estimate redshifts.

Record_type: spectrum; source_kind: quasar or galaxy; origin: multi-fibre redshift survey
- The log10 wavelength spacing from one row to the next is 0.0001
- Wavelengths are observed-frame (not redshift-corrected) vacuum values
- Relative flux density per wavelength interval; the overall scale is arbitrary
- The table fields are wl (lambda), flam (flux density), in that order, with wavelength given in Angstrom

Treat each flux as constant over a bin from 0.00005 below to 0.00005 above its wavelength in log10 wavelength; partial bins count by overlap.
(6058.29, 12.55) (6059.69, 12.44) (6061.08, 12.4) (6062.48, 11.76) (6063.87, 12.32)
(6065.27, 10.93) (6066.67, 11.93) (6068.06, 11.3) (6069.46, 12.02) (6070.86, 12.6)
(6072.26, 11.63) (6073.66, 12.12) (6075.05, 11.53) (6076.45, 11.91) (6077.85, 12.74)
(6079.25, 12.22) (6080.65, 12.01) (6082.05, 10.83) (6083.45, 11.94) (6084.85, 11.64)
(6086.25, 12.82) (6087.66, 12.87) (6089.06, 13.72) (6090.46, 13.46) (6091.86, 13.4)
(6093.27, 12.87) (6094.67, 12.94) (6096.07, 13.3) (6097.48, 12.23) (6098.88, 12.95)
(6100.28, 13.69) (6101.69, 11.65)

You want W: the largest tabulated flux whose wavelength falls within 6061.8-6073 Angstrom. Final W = 12.6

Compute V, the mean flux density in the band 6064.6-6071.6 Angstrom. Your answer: 11.8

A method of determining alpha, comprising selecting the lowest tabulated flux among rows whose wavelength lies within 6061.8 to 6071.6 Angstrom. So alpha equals 10.93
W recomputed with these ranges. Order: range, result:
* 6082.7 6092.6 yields 13.72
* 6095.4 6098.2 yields 13.3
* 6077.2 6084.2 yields 12.74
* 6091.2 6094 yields 13.4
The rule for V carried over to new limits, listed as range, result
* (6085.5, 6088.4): 12.8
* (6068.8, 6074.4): 12.1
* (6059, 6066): 12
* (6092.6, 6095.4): 12.9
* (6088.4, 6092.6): 13.5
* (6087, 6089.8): 13.3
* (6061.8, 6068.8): 11.7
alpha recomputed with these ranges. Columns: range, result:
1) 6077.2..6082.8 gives 10.83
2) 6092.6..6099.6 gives 12.23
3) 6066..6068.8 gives 11.3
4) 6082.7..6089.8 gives 11.64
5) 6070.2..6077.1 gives 11.53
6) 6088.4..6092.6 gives 13.4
